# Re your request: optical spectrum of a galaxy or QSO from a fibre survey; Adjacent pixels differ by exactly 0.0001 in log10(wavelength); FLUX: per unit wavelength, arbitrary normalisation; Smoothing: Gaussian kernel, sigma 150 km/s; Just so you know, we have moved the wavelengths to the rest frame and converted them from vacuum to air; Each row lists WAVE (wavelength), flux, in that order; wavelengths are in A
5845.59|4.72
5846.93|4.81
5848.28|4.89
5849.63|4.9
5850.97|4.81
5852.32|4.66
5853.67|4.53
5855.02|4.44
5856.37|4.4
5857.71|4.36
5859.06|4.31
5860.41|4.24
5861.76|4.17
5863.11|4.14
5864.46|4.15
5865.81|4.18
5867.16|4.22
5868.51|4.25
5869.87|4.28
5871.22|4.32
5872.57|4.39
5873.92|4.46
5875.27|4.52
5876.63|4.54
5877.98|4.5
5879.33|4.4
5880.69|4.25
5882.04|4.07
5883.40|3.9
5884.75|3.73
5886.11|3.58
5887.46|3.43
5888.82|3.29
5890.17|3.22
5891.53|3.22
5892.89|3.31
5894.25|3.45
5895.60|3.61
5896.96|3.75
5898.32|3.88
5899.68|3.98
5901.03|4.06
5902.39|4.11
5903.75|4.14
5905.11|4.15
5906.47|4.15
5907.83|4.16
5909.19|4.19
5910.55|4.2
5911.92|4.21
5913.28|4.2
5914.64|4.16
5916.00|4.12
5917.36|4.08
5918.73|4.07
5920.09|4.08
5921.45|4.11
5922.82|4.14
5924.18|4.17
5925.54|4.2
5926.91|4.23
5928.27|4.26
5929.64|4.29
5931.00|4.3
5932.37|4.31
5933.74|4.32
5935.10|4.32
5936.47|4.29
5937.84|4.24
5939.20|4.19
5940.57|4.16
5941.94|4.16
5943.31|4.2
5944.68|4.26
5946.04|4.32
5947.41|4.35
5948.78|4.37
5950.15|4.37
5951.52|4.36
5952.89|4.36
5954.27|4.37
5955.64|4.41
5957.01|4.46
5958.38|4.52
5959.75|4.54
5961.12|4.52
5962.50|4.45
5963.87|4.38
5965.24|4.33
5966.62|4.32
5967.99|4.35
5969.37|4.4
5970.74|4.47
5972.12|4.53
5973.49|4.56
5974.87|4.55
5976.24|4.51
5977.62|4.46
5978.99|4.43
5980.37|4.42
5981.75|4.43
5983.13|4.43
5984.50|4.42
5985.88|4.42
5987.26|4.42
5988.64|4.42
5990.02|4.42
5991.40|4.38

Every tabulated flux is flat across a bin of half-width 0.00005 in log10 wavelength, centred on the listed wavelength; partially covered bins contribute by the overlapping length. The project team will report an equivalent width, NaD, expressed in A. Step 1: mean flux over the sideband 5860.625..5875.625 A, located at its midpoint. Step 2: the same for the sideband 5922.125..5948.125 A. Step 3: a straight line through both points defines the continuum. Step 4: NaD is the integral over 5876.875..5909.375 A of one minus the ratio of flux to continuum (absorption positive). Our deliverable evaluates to 3.1 A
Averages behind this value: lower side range 4.27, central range 3.86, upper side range 4.25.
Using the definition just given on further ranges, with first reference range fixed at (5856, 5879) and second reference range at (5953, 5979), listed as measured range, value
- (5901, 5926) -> 1.4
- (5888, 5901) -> 2.4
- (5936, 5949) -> 0.5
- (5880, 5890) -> 1.4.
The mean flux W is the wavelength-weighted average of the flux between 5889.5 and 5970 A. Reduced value 4.17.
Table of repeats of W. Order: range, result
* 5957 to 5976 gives 4.46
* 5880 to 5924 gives 3.91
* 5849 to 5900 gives 4.1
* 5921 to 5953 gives 4.26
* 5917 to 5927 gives 4.13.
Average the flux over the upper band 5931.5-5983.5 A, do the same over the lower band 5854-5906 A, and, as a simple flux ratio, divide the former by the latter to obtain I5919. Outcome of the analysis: 1.1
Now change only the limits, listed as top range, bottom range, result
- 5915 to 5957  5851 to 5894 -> 1.03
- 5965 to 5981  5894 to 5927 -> 1.09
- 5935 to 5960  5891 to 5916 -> 1.10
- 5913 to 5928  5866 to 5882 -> 0.95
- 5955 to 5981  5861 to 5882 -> 1.03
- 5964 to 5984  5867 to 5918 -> 1.11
